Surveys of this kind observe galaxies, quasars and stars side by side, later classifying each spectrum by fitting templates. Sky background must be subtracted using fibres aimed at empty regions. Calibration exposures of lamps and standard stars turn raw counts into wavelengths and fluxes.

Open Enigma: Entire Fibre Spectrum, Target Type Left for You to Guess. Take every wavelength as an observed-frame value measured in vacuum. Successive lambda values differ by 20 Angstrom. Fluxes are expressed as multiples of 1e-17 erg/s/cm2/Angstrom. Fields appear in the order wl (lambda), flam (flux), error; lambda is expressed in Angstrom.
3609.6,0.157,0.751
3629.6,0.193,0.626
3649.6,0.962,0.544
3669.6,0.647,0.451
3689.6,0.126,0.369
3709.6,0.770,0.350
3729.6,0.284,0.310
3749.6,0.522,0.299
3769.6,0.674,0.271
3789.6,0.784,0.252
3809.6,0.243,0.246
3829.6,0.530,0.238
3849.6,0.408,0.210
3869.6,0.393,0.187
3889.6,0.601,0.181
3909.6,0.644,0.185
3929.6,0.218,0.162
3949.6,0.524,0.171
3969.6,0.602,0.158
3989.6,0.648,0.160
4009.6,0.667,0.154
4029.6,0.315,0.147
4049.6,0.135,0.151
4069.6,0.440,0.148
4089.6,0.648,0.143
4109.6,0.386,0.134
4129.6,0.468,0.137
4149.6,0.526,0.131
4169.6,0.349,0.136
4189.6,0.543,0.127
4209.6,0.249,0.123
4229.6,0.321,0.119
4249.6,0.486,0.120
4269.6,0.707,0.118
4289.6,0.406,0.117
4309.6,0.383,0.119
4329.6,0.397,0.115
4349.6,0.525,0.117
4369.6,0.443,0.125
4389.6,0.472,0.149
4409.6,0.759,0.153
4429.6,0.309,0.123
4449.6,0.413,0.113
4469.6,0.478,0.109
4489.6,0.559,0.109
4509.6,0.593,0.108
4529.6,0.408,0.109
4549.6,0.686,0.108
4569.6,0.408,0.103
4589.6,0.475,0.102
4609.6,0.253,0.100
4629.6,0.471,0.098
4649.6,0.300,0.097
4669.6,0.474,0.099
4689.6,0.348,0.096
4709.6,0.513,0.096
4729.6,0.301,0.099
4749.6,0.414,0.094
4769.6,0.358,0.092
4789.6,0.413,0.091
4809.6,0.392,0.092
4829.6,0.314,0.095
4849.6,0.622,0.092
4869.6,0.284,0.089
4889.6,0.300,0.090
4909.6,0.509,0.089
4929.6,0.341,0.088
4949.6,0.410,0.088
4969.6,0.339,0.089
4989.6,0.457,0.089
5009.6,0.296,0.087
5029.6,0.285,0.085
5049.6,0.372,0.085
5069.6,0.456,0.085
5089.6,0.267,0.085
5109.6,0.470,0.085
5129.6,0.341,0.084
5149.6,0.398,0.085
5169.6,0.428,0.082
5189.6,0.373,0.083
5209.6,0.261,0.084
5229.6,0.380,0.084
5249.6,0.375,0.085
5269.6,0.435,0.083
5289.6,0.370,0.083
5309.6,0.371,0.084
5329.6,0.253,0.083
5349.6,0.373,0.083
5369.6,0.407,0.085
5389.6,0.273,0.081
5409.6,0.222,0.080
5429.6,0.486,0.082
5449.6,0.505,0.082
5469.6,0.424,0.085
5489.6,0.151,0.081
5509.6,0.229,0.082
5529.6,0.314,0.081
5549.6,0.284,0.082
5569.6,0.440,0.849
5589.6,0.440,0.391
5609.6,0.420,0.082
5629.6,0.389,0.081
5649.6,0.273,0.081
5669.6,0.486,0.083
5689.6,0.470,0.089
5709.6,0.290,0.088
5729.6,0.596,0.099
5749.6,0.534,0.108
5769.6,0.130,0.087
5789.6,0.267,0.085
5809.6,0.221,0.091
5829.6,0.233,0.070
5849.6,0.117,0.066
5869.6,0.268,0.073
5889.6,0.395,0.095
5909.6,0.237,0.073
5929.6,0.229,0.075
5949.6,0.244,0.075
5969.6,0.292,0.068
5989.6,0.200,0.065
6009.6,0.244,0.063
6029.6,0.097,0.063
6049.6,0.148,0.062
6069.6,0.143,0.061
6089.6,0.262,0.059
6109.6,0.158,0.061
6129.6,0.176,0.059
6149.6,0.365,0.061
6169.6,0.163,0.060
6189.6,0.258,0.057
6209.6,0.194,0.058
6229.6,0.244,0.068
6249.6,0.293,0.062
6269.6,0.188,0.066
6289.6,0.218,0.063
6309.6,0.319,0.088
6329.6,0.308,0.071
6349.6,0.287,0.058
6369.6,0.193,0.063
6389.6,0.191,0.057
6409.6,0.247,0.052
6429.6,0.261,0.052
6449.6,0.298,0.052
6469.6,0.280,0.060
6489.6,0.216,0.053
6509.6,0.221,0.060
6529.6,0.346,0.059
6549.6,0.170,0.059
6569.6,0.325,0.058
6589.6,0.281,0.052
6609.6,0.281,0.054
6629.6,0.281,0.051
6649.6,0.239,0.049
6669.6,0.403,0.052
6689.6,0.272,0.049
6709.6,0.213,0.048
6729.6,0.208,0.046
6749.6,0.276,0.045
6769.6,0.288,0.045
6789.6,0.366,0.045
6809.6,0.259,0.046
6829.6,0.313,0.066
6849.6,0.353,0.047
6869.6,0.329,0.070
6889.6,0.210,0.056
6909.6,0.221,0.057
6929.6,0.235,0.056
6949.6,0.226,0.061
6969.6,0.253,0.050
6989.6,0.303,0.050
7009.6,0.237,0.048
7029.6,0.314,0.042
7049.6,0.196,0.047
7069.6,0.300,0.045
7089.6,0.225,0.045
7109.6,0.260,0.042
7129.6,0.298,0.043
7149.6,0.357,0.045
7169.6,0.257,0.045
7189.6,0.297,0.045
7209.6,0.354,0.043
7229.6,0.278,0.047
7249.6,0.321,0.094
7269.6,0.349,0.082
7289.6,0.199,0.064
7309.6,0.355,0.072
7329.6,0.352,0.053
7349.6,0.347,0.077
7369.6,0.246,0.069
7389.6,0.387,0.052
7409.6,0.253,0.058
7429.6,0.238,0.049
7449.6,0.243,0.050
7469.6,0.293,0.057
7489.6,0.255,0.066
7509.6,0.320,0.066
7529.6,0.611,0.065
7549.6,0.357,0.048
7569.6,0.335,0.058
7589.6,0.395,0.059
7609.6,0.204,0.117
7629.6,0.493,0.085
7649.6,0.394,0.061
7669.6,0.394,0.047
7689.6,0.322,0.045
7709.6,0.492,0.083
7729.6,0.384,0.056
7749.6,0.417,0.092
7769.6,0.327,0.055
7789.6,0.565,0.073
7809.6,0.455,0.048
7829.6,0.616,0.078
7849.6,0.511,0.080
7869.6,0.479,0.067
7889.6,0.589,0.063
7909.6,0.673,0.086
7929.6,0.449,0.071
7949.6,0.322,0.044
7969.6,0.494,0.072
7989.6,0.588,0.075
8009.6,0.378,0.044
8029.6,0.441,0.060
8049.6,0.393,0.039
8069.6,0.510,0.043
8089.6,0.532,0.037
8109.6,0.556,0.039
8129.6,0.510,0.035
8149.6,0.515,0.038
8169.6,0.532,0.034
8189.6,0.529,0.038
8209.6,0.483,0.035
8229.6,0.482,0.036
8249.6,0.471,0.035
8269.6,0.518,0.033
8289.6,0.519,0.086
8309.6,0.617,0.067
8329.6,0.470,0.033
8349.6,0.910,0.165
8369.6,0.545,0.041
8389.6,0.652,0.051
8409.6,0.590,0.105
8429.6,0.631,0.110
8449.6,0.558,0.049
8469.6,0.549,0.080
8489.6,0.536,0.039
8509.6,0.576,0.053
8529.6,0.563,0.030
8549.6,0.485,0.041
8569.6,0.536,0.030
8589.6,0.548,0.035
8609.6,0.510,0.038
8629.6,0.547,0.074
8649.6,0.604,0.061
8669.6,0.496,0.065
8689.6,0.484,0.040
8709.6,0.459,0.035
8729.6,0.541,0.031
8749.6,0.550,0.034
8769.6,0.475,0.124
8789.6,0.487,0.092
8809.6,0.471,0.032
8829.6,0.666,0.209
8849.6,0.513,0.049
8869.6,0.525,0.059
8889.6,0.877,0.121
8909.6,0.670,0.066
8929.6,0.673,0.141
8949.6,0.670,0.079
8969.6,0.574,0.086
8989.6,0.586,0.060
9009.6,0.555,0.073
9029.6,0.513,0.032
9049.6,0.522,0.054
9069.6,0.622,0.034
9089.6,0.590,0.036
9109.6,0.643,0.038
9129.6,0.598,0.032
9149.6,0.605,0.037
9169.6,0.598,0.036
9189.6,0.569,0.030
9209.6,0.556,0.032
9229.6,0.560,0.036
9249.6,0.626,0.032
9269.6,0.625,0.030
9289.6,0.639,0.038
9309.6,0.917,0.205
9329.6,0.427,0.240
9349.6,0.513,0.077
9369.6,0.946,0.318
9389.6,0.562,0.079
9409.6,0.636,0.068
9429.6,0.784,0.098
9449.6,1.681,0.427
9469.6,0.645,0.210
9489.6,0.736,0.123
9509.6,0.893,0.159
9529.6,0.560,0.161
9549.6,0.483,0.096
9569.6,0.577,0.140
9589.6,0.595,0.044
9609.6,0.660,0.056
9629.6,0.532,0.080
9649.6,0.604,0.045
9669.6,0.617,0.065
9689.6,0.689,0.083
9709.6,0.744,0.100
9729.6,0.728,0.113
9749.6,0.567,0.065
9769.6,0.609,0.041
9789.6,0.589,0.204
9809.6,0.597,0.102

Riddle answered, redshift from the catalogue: 1.022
